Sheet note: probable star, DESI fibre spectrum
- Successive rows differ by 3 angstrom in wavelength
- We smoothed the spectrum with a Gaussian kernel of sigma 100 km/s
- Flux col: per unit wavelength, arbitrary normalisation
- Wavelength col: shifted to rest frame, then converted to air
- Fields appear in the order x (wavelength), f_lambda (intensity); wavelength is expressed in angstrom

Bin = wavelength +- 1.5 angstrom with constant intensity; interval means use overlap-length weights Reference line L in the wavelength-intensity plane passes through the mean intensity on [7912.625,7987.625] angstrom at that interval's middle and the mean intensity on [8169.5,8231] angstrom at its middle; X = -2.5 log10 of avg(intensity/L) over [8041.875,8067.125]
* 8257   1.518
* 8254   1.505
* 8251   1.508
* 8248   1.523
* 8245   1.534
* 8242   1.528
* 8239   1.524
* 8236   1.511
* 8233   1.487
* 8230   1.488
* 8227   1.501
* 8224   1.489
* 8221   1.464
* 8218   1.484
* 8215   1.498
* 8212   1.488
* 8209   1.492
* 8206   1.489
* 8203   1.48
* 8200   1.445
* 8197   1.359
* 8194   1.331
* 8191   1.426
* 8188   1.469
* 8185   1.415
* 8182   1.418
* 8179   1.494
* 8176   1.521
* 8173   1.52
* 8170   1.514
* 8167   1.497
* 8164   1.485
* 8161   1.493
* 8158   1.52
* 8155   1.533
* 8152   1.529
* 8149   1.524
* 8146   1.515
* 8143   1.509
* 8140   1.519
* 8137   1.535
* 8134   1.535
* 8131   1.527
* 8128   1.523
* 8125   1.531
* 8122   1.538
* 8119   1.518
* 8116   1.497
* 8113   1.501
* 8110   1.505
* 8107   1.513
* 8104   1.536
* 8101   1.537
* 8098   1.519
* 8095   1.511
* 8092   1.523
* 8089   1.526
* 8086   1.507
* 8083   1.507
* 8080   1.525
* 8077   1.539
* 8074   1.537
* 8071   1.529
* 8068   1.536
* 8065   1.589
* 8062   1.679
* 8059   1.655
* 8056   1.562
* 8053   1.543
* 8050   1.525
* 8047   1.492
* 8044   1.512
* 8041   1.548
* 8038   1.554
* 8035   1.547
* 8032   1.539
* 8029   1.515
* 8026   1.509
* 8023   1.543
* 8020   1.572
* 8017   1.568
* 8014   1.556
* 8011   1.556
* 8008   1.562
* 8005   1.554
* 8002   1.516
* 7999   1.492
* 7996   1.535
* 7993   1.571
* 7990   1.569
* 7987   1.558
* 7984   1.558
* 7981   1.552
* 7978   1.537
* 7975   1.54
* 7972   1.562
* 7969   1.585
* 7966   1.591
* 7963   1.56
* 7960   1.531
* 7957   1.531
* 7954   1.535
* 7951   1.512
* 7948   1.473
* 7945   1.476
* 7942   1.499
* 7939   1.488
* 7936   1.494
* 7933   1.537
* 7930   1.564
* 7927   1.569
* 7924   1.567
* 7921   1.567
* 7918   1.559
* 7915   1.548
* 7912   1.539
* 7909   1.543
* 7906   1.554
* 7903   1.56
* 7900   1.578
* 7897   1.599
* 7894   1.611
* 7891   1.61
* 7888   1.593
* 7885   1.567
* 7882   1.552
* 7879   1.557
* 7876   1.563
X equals -0.04 mag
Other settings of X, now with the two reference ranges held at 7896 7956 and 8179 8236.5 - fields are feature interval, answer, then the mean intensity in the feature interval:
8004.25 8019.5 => -0.033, 1.56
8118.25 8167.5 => -0.031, 1.52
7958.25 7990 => -0.024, 1.56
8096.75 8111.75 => -0.024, 1.52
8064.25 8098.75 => -0.024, 1.53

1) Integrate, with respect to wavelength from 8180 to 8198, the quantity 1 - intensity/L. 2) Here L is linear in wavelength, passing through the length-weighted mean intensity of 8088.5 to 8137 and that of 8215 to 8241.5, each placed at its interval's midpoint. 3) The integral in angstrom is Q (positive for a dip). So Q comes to 1.2 angstrom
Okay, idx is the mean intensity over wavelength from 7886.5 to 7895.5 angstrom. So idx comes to 1.6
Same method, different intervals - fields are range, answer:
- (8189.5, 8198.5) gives 1.37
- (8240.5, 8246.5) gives 1.53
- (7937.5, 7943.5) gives 1.49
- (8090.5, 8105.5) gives 1.53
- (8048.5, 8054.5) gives 1.53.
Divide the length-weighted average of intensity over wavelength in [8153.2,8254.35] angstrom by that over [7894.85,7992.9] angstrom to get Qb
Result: 0.96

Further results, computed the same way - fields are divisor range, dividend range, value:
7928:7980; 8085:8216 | 0.98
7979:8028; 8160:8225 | 0.95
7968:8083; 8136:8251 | 0.96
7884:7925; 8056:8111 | 0.98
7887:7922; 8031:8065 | 0.99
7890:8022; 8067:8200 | 0.97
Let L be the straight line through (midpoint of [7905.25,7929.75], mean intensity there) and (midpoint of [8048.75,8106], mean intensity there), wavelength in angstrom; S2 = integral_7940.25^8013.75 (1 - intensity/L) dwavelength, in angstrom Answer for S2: 0.6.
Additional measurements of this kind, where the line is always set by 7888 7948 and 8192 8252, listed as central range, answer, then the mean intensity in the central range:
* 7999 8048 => -0.43 angstrom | 1.54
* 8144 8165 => -0.26 angstrom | 1.51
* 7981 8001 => -0.18 angstrom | 1.55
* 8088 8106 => -0.19 angstrom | 1.52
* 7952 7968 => -0.10 angstrom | 1.55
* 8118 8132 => -0.23 angstrom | 1.53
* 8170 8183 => -0.03 angstrom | 1.49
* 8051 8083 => -1.05 angstrom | 1.57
